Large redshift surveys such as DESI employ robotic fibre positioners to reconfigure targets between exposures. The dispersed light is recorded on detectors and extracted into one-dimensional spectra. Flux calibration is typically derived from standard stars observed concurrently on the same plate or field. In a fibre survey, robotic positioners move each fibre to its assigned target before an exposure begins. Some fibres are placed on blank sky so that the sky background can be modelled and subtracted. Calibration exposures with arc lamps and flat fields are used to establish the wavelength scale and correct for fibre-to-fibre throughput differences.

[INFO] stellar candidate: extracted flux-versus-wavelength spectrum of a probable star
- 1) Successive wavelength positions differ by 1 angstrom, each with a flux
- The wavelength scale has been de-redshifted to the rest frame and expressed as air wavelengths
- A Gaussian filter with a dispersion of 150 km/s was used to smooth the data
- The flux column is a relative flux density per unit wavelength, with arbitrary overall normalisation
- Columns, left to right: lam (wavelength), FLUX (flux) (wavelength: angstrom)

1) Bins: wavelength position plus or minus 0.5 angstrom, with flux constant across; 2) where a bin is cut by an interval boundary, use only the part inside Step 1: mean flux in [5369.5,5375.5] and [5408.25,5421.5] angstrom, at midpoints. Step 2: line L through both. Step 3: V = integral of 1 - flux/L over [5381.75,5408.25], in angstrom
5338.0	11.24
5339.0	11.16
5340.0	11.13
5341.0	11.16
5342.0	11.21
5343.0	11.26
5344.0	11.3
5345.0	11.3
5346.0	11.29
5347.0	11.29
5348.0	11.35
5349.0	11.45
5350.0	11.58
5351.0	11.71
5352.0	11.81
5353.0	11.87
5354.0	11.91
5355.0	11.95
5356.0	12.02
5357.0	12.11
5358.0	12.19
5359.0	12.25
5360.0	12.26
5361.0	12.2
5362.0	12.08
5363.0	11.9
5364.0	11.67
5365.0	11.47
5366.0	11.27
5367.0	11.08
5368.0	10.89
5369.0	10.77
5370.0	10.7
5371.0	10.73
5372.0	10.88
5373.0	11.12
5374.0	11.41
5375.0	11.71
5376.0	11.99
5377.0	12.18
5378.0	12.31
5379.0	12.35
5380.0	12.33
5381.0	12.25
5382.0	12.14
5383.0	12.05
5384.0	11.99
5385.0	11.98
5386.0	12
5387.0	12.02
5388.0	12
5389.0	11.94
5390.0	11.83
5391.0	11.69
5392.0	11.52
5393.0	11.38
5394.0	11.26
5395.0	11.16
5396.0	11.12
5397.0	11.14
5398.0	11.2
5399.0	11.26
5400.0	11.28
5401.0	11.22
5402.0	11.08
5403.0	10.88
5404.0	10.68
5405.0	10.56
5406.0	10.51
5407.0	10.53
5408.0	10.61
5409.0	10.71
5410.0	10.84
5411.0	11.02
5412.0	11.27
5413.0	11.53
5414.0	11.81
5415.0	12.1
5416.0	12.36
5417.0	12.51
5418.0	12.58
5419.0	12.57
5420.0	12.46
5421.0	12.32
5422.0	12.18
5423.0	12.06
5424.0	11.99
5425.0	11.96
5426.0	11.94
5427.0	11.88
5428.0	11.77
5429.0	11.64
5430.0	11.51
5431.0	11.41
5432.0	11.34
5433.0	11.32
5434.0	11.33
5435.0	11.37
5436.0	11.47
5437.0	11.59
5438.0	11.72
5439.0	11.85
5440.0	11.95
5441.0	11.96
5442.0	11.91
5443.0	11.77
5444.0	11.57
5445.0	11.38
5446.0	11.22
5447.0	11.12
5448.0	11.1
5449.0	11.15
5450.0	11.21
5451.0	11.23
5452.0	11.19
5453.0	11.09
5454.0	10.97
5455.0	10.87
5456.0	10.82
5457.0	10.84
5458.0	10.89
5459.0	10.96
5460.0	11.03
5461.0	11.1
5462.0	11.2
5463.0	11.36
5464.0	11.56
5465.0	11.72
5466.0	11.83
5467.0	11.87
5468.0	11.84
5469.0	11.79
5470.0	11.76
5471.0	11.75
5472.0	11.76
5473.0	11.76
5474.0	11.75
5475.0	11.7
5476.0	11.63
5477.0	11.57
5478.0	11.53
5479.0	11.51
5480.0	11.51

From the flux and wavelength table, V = 0.2 angstrom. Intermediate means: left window 11.1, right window 11.8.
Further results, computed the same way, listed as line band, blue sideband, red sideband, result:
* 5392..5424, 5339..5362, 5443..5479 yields 0.2 angstrom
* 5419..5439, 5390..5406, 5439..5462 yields -1.0 angstrom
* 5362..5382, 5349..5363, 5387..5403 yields 0.3 angstrom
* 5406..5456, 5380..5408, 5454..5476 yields -0.6 angstrom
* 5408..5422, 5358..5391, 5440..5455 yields -0.4 angstrom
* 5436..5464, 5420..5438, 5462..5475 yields 1.0 angstrom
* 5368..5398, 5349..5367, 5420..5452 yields 0.4 angstrom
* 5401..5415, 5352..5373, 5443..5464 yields 0.5 angstrom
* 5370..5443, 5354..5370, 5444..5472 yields -0.6 angstrom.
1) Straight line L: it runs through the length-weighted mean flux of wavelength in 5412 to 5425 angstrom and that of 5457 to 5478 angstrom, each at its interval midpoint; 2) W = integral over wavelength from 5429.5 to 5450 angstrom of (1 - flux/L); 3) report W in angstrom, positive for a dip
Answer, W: 0.7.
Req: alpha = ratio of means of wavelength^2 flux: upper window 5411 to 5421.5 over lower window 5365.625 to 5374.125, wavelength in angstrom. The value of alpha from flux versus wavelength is 1.12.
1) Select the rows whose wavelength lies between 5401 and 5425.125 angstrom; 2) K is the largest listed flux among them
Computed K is 12.58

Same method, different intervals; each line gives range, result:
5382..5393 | 12.14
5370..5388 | 12.35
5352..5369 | 12.26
